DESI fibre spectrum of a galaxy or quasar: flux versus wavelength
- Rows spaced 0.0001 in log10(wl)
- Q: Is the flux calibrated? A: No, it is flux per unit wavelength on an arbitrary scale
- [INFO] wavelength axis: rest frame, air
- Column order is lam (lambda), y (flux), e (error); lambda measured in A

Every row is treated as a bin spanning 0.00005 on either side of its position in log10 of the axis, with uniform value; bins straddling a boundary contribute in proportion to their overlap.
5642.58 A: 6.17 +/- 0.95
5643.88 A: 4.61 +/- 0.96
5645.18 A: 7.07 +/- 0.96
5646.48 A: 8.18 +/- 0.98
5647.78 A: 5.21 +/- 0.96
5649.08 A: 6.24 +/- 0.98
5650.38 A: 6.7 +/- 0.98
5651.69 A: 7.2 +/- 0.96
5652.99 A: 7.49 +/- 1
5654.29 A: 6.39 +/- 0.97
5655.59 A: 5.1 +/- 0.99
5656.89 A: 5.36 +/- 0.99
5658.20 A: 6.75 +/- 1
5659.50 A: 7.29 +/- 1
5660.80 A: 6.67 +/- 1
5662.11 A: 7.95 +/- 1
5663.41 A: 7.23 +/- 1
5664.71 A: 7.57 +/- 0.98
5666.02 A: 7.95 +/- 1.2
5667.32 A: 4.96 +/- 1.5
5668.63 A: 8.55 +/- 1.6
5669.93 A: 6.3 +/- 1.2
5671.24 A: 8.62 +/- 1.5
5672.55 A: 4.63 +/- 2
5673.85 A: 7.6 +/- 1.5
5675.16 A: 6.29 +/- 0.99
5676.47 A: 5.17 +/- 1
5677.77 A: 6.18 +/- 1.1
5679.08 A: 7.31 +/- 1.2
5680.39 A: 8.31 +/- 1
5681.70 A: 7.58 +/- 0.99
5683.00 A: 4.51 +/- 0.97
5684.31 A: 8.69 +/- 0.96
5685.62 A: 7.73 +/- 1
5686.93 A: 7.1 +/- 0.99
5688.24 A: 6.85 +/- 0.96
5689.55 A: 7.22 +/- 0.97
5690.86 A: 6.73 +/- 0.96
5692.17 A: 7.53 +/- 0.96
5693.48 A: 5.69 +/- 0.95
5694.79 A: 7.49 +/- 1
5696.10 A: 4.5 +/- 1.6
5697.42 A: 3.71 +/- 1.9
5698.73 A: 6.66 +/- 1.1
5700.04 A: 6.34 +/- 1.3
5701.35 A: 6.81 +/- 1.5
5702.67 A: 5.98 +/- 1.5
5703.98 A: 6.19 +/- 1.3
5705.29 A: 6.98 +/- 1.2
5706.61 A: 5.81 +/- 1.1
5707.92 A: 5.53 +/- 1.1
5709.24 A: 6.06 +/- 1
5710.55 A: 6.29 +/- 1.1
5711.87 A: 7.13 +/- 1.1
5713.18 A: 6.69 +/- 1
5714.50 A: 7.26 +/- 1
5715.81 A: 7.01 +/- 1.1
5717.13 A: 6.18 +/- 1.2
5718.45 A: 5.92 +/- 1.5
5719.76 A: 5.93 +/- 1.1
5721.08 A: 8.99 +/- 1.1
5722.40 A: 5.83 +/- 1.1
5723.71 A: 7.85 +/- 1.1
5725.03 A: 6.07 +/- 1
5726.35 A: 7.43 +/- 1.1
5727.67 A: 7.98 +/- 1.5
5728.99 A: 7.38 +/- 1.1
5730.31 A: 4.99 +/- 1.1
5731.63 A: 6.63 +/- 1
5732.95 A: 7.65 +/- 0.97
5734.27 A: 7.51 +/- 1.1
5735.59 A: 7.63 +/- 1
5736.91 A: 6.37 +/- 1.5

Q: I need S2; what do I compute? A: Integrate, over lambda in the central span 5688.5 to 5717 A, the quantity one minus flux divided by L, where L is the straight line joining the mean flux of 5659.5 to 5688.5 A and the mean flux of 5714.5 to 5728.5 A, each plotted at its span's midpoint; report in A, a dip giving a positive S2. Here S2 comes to 2.4 A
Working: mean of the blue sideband 7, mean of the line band 6.37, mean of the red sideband 6.94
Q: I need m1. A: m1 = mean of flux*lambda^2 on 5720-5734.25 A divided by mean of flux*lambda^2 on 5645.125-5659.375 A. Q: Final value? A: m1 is 1.1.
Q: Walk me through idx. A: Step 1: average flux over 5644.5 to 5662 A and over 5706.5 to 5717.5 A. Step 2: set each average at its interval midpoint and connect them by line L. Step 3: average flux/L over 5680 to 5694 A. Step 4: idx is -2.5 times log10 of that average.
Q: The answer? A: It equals -0.09 mag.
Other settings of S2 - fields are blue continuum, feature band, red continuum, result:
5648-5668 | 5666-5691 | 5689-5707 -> -1.6 A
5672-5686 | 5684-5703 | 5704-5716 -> 0.1 A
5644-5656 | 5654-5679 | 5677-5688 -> 0.6 A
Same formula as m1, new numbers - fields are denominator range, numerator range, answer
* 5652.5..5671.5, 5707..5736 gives 1.01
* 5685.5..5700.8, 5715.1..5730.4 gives 1.08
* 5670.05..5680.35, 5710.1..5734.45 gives 1.05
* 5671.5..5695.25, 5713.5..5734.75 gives 1.02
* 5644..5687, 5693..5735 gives 0.97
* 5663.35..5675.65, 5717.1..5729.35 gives 1.02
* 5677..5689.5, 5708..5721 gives 0.93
